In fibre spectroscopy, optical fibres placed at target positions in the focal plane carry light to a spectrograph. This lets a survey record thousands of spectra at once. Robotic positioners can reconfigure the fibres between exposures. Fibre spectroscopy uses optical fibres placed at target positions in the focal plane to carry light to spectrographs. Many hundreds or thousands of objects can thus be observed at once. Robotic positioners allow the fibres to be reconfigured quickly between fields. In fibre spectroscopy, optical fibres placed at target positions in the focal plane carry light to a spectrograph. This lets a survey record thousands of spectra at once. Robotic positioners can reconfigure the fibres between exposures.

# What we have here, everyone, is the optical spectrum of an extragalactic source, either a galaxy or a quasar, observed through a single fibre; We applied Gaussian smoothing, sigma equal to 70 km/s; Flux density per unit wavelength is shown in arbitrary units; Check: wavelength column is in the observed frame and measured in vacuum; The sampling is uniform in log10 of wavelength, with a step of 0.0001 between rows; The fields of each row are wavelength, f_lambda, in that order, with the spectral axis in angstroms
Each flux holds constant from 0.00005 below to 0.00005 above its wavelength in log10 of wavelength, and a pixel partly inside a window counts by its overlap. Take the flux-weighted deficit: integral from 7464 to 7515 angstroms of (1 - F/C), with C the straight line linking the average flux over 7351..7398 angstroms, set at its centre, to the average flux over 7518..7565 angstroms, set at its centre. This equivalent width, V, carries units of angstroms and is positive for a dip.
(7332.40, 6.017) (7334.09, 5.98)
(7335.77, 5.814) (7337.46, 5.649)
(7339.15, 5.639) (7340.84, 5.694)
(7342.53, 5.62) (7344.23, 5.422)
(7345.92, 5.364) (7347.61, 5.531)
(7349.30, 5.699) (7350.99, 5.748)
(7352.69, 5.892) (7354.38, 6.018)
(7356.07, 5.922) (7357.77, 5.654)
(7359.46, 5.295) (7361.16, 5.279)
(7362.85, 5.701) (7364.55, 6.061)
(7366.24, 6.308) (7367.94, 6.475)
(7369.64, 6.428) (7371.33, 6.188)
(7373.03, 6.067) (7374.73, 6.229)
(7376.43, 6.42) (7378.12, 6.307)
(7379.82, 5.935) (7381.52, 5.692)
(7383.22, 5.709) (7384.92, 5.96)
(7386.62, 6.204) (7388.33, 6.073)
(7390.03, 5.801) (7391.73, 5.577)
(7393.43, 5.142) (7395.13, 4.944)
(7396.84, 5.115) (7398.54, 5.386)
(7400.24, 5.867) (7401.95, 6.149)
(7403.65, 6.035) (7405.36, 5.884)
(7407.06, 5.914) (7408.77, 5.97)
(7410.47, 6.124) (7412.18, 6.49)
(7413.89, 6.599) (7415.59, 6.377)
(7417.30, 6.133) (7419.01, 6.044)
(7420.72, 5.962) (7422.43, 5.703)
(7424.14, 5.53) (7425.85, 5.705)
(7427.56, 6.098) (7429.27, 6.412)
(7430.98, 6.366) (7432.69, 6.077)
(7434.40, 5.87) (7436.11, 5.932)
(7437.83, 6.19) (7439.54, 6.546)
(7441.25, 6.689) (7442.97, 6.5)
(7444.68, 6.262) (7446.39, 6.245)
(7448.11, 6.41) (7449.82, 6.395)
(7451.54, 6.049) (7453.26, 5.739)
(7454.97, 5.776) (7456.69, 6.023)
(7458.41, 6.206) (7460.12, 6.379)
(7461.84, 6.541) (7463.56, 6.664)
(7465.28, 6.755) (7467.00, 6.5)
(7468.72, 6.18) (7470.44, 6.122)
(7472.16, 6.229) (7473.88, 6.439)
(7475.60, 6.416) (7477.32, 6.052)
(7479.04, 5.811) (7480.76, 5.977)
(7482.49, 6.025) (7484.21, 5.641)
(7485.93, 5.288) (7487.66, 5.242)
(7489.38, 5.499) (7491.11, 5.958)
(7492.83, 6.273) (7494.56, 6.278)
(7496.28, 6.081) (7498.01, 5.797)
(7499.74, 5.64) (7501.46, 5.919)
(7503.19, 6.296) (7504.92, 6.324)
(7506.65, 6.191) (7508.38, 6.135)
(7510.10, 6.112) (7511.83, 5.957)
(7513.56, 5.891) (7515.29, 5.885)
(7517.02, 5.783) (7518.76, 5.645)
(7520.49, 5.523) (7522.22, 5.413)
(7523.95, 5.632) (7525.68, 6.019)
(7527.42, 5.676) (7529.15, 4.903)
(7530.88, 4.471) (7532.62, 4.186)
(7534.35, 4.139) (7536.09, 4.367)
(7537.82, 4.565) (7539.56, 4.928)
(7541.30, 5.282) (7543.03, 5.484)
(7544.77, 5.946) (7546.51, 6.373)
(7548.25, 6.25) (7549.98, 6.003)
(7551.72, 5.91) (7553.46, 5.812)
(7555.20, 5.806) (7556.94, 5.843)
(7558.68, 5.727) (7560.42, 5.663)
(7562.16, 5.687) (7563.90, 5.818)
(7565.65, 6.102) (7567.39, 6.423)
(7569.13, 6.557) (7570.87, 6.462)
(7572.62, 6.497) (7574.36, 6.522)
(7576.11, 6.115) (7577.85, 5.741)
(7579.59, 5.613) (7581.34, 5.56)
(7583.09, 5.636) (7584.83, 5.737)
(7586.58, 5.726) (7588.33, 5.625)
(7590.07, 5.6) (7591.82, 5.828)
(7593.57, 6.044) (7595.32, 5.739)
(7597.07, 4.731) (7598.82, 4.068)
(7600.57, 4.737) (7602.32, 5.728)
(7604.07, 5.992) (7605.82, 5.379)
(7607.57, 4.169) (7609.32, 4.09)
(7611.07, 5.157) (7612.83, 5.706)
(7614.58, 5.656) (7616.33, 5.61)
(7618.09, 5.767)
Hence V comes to -4.21 angstroms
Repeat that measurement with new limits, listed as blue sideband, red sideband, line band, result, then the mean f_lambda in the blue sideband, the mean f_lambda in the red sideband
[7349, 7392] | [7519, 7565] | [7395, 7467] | -4.2 angstroms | 5.96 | 5.45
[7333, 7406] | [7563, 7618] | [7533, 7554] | 1.0 angstroms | 5.81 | 5.63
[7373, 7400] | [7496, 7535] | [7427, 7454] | -2.5 angstroms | 5.78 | 5.64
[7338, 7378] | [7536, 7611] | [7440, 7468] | -2.7 angstroms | 5.86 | 5.63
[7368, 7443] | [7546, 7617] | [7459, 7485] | -1.6 angstroms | 6.01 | 5.69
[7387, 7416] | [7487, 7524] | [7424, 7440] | -0.6 angstroms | 5.85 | 5.89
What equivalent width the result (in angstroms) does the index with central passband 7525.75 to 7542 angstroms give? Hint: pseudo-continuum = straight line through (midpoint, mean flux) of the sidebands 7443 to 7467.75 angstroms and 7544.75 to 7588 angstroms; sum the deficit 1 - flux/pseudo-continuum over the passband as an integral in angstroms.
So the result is 3.4 angstroms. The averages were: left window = 6.29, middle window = 4.78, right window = 5.98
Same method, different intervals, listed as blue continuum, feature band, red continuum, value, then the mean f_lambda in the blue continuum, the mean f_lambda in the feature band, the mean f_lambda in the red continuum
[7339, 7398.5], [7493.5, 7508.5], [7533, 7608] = -1.0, 5.8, 6.07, 5.63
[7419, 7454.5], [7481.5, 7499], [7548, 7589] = 0.7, 6.13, 5.81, 5.95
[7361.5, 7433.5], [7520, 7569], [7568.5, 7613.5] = 1.2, 5.98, 5.52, 5.56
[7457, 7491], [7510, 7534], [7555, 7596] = 2.2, 6.1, 5.46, 5.92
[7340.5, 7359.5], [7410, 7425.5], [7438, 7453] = 0.1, 5.67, 6.09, 6.35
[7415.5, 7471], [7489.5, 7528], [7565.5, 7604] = 0.5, 6.19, 5.92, 5.76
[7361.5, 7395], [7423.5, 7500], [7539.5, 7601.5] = -2.8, 5.98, 6.11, 5.78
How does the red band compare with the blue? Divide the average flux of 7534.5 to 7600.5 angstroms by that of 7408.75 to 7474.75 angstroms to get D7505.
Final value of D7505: 0.92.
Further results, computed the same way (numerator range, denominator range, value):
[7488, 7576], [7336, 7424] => 0.98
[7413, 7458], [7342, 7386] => 1.04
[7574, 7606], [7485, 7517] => 0.94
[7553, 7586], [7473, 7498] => 1.01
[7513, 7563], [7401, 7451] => 0.89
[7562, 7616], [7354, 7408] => 0.96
